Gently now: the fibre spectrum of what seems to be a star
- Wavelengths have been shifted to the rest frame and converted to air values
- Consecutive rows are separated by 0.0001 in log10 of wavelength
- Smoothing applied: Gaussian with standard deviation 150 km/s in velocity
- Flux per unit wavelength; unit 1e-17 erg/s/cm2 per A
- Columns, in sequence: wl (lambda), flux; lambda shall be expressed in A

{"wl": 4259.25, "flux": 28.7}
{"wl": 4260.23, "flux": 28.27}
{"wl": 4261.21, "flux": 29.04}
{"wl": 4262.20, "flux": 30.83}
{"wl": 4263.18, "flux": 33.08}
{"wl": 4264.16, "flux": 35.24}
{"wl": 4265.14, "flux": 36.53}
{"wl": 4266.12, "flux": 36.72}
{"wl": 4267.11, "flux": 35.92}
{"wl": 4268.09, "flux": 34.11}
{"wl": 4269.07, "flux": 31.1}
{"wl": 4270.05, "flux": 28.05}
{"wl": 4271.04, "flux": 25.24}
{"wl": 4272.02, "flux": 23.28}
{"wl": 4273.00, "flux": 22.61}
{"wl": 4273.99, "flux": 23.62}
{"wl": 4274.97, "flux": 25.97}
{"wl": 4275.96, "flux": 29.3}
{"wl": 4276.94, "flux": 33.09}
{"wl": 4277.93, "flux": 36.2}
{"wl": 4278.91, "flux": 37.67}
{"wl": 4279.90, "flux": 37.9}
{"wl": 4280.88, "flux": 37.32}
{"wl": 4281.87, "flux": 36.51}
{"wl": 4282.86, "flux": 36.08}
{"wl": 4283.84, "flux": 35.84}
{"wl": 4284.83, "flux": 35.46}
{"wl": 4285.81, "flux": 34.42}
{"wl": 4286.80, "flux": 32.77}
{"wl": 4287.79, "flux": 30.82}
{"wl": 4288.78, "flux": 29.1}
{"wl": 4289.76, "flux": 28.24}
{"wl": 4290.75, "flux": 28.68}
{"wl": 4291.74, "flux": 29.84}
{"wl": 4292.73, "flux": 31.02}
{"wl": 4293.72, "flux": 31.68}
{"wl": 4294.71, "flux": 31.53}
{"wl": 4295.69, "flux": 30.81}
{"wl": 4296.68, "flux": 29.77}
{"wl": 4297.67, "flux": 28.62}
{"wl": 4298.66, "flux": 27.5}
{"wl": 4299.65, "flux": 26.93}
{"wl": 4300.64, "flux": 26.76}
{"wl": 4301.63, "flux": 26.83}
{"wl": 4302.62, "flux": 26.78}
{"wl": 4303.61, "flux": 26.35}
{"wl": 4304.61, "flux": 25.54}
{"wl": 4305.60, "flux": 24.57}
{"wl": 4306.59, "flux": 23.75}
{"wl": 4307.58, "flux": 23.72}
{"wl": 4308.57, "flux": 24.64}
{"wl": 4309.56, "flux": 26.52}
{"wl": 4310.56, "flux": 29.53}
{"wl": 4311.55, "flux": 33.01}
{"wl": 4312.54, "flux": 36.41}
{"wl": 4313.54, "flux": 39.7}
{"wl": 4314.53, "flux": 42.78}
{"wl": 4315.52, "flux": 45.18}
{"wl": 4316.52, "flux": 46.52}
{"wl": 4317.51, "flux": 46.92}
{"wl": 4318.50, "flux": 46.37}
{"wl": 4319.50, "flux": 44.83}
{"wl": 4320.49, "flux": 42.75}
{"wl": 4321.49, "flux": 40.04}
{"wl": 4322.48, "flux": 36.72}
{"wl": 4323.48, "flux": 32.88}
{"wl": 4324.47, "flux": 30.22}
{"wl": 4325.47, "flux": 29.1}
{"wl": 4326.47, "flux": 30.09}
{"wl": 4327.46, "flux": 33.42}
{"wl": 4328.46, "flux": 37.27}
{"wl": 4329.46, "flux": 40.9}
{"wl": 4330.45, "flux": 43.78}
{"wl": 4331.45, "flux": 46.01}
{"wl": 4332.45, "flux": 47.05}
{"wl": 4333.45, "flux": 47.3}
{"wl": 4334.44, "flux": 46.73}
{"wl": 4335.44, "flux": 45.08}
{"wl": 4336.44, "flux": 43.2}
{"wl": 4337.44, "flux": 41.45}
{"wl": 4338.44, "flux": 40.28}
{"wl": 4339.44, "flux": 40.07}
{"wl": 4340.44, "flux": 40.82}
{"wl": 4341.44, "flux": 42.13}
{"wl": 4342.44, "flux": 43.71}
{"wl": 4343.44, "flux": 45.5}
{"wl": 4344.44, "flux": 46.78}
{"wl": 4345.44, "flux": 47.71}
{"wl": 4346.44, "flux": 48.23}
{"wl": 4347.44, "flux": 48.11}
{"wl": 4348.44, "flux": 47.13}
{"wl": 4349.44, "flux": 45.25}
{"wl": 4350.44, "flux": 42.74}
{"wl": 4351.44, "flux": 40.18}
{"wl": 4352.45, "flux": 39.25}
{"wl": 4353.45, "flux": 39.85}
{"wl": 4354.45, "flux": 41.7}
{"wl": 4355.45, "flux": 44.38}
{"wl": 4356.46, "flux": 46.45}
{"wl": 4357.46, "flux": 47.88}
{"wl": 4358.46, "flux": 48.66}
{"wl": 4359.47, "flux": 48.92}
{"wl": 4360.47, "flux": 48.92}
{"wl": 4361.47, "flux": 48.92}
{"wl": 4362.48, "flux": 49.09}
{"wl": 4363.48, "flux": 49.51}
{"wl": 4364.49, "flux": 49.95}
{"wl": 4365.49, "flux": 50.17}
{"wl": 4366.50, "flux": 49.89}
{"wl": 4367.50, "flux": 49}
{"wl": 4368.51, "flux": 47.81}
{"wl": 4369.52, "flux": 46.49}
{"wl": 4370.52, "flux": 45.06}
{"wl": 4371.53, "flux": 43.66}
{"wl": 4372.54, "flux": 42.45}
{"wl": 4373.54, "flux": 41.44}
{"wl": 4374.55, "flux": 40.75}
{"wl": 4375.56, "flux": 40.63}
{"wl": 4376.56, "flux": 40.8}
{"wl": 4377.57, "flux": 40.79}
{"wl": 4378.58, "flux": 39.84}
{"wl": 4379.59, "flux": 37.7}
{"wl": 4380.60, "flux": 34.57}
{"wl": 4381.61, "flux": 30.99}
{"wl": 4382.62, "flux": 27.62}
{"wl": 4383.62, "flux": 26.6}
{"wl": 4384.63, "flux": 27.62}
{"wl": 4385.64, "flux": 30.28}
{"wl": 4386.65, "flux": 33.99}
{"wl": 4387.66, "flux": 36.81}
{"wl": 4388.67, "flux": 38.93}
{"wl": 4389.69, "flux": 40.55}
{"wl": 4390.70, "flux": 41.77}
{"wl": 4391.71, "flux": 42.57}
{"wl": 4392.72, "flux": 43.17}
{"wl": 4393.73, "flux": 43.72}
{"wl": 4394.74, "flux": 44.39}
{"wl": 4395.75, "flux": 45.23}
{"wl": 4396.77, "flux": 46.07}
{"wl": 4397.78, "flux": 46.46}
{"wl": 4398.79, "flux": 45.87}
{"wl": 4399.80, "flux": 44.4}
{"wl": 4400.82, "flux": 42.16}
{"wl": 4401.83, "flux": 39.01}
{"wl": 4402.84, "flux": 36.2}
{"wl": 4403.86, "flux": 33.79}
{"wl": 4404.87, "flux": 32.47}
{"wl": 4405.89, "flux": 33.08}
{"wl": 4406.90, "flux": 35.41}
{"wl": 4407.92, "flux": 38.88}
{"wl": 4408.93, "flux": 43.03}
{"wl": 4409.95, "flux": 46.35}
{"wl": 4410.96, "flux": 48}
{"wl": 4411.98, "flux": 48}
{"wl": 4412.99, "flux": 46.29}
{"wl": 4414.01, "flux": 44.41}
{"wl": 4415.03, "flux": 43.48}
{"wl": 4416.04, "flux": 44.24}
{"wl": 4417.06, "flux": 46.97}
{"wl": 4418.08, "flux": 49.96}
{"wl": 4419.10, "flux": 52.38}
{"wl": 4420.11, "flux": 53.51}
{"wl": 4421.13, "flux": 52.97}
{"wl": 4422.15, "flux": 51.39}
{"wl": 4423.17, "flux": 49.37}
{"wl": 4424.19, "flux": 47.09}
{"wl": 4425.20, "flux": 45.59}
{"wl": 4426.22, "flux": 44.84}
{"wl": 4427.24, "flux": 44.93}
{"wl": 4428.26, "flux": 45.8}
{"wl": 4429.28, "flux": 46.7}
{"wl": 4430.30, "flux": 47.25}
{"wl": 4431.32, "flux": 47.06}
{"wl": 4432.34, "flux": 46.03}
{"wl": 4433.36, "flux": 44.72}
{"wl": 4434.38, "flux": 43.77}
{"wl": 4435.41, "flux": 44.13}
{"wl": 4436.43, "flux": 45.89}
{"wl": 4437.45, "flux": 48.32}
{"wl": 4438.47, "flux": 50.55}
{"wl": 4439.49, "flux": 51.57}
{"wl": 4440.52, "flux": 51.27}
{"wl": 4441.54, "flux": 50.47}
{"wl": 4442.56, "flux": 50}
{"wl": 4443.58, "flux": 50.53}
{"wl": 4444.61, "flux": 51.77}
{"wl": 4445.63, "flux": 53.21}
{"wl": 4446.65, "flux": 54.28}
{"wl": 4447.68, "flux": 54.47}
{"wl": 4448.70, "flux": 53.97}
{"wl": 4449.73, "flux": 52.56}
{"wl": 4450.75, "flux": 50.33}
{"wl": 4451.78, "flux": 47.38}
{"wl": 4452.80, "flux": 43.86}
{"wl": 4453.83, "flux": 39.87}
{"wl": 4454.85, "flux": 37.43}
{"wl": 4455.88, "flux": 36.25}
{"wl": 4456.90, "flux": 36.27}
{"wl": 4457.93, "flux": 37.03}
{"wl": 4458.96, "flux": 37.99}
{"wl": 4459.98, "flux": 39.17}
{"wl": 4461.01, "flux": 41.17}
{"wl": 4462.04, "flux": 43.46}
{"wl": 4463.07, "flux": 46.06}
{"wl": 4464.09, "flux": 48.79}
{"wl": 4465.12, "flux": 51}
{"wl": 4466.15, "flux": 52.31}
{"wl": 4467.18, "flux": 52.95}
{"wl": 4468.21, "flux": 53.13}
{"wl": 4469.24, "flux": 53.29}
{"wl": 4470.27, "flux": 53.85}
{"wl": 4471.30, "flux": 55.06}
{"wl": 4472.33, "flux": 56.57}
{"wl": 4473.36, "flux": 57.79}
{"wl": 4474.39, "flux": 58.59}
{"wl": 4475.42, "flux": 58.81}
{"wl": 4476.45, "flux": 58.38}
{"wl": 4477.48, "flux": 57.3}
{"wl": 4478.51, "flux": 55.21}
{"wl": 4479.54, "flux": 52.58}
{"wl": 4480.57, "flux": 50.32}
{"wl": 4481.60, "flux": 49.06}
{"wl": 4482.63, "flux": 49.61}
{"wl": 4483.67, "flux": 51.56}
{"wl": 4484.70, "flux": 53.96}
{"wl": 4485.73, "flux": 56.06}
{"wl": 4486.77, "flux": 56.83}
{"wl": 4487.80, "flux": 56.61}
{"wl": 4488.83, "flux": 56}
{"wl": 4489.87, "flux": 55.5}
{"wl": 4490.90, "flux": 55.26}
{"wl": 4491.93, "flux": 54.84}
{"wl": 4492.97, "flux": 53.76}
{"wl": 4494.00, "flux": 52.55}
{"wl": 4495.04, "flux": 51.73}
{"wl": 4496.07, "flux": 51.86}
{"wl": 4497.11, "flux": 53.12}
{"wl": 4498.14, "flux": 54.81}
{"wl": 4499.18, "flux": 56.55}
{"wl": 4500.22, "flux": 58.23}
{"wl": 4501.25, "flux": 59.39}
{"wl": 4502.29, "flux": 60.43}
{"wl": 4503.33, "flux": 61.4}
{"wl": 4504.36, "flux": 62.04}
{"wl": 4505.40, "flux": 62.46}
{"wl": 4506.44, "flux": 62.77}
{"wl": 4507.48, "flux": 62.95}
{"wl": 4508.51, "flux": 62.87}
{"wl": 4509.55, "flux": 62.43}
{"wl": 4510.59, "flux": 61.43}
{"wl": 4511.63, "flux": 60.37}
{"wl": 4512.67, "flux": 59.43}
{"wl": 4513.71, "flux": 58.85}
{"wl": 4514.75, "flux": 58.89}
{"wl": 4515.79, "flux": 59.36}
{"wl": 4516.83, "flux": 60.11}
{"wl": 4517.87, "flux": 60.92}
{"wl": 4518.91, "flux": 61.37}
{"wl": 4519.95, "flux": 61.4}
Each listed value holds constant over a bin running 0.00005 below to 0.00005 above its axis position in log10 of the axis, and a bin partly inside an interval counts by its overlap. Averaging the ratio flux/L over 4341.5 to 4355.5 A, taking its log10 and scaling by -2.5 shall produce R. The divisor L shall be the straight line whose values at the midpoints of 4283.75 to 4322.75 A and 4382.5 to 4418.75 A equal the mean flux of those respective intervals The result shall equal -0.213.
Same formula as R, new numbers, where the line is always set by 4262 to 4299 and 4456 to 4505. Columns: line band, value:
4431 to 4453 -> -0.02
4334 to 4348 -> -0.16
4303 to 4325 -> 0.01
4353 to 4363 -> -0.17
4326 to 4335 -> -0.13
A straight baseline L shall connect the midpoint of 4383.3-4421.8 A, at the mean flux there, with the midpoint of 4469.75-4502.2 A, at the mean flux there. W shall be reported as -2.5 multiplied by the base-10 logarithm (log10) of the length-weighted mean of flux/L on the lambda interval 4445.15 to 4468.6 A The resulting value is 0.095 mag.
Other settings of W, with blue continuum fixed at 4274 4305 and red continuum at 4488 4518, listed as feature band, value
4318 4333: -0.09 mag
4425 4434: 0.07 mag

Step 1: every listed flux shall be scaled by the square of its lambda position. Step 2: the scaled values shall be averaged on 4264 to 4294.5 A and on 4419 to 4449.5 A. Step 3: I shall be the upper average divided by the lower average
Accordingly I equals 1.65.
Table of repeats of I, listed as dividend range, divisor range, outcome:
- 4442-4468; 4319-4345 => 1.21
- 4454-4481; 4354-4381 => 1.14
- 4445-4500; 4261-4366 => 1.48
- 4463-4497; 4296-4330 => 1.75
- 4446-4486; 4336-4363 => 1.17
